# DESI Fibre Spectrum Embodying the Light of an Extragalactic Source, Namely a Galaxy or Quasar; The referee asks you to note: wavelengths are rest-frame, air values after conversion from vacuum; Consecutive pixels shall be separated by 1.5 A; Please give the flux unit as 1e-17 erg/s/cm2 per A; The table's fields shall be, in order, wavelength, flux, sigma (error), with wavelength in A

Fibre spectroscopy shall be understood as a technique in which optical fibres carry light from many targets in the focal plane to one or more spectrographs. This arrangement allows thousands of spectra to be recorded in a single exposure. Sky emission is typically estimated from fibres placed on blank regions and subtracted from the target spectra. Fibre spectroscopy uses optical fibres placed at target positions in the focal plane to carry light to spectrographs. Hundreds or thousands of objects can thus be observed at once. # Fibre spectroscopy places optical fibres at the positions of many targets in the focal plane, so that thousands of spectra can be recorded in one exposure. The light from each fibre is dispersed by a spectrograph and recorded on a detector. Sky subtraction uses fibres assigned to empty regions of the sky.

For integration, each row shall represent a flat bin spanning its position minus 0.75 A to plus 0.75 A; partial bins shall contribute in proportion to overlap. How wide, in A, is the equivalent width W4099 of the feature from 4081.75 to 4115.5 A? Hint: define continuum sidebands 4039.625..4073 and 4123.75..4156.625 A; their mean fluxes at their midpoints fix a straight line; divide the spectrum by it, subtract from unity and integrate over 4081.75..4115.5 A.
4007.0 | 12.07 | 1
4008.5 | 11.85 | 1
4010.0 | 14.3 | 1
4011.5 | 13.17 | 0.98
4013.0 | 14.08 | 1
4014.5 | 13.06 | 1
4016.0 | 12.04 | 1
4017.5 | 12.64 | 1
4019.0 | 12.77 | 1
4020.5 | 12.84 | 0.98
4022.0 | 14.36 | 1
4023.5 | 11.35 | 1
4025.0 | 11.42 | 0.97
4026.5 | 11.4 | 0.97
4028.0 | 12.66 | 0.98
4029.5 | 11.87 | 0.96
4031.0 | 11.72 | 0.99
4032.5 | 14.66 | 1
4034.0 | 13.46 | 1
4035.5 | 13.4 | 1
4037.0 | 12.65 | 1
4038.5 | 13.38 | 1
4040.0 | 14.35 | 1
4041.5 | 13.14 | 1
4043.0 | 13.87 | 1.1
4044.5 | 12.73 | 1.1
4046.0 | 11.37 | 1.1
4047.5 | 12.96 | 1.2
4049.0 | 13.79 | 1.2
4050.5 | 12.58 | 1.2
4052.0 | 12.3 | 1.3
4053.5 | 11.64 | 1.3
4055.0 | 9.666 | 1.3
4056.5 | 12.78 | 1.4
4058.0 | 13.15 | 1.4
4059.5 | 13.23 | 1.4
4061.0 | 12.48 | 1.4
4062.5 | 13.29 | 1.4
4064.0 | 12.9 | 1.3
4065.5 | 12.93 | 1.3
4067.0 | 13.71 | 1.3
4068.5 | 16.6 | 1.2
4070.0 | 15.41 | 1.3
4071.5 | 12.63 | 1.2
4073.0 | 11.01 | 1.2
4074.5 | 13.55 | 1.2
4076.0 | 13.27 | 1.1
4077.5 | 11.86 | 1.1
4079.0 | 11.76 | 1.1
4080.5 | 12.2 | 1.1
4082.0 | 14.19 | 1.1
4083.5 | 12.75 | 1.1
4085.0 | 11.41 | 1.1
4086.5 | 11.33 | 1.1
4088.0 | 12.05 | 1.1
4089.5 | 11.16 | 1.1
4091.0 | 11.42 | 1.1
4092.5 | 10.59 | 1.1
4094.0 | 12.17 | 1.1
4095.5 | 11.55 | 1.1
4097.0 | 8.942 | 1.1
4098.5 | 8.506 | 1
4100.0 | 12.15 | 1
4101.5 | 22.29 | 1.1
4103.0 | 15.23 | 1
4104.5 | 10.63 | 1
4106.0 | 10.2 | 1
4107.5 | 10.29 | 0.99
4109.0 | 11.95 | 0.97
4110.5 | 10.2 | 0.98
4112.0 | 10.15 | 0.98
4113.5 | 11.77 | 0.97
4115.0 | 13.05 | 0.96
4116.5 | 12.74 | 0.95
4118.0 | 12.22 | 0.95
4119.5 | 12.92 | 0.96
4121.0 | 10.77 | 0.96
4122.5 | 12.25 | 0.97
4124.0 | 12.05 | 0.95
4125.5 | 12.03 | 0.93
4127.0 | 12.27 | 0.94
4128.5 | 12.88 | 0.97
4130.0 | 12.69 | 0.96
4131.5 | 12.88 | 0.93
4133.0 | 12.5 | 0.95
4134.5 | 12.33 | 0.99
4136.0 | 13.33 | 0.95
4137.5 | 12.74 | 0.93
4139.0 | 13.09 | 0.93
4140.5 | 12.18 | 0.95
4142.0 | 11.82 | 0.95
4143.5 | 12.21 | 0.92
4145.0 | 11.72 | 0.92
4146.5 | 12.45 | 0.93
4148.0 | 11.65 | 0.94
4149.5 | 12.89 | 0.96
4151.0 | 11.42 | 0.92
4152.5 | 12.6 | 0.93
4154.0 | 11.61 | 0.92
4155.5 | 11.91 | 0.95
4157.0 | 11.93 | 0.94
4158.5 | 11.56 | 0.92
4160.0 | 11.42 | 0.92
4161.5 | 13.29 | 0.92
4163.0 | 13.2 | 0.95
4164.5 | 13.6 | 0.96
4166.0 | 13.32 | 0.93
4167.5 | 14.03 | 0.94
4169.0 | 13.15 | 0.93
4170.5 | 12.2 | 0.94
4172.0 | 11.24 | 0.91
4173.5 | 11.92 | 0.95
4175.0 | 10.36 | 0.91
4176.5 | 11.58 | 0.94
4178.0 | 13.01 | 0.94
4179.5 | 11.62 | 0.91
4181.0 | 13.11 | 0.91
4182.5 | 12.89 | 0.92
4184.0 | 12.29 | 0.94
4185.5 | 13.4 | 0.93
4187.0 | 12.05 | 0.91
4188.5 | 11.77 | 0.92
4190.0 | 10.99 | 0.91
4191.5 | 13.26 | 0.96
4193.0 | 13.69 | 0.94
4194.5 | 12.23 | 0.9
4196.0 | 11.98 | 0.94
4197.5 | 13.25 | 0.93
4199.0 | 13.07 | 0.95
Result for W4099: 2.1 A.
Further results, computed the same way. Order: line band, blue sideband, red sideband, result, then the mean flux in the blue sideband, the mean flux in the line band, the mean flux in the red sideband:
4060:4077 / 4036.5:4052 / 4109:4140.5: -0.80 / 13.1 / 13.4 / 12.2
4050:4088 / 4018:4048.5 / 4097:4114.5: -0.96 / 12.8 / 12.7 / 12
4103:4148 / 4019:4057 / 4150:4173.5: 1.55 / 12.7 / 12.1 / 12.4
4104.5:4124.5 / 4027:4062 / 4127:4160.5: 1.41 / 12.8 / 11.5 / 12.3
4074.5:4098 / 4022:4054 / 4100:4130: 1.39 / 12.7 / 11.8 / 12.4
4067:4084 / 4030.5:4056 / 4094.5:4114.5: -1.27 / 12.8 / 13.2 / 11.9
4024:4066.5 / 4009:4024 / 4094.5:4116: -0.02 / 13.1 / 12.7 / 11.9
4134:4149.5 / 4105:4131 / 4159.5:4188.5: -0.37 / 11.8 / 12.4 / 12.5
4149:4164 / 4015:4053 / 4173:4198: 0.25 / 12.8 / 12.2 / 12.3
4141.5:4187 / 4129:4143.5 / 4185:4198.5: 0.88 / 12.6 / 12.3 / 12.5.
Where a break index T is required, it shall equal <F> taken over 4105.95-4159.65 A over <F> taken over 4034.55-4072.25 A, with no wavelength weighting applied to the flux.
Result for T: 0.9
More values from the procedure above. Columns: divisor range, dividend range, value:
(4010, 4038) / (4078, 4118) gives 0.93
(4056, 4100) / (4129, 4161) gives 0.99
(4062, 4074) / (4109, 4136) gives 0.89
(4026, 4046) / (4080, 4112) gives 0.92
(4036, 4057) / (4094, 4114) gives 0.94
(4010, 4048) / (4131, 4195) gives 0.96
